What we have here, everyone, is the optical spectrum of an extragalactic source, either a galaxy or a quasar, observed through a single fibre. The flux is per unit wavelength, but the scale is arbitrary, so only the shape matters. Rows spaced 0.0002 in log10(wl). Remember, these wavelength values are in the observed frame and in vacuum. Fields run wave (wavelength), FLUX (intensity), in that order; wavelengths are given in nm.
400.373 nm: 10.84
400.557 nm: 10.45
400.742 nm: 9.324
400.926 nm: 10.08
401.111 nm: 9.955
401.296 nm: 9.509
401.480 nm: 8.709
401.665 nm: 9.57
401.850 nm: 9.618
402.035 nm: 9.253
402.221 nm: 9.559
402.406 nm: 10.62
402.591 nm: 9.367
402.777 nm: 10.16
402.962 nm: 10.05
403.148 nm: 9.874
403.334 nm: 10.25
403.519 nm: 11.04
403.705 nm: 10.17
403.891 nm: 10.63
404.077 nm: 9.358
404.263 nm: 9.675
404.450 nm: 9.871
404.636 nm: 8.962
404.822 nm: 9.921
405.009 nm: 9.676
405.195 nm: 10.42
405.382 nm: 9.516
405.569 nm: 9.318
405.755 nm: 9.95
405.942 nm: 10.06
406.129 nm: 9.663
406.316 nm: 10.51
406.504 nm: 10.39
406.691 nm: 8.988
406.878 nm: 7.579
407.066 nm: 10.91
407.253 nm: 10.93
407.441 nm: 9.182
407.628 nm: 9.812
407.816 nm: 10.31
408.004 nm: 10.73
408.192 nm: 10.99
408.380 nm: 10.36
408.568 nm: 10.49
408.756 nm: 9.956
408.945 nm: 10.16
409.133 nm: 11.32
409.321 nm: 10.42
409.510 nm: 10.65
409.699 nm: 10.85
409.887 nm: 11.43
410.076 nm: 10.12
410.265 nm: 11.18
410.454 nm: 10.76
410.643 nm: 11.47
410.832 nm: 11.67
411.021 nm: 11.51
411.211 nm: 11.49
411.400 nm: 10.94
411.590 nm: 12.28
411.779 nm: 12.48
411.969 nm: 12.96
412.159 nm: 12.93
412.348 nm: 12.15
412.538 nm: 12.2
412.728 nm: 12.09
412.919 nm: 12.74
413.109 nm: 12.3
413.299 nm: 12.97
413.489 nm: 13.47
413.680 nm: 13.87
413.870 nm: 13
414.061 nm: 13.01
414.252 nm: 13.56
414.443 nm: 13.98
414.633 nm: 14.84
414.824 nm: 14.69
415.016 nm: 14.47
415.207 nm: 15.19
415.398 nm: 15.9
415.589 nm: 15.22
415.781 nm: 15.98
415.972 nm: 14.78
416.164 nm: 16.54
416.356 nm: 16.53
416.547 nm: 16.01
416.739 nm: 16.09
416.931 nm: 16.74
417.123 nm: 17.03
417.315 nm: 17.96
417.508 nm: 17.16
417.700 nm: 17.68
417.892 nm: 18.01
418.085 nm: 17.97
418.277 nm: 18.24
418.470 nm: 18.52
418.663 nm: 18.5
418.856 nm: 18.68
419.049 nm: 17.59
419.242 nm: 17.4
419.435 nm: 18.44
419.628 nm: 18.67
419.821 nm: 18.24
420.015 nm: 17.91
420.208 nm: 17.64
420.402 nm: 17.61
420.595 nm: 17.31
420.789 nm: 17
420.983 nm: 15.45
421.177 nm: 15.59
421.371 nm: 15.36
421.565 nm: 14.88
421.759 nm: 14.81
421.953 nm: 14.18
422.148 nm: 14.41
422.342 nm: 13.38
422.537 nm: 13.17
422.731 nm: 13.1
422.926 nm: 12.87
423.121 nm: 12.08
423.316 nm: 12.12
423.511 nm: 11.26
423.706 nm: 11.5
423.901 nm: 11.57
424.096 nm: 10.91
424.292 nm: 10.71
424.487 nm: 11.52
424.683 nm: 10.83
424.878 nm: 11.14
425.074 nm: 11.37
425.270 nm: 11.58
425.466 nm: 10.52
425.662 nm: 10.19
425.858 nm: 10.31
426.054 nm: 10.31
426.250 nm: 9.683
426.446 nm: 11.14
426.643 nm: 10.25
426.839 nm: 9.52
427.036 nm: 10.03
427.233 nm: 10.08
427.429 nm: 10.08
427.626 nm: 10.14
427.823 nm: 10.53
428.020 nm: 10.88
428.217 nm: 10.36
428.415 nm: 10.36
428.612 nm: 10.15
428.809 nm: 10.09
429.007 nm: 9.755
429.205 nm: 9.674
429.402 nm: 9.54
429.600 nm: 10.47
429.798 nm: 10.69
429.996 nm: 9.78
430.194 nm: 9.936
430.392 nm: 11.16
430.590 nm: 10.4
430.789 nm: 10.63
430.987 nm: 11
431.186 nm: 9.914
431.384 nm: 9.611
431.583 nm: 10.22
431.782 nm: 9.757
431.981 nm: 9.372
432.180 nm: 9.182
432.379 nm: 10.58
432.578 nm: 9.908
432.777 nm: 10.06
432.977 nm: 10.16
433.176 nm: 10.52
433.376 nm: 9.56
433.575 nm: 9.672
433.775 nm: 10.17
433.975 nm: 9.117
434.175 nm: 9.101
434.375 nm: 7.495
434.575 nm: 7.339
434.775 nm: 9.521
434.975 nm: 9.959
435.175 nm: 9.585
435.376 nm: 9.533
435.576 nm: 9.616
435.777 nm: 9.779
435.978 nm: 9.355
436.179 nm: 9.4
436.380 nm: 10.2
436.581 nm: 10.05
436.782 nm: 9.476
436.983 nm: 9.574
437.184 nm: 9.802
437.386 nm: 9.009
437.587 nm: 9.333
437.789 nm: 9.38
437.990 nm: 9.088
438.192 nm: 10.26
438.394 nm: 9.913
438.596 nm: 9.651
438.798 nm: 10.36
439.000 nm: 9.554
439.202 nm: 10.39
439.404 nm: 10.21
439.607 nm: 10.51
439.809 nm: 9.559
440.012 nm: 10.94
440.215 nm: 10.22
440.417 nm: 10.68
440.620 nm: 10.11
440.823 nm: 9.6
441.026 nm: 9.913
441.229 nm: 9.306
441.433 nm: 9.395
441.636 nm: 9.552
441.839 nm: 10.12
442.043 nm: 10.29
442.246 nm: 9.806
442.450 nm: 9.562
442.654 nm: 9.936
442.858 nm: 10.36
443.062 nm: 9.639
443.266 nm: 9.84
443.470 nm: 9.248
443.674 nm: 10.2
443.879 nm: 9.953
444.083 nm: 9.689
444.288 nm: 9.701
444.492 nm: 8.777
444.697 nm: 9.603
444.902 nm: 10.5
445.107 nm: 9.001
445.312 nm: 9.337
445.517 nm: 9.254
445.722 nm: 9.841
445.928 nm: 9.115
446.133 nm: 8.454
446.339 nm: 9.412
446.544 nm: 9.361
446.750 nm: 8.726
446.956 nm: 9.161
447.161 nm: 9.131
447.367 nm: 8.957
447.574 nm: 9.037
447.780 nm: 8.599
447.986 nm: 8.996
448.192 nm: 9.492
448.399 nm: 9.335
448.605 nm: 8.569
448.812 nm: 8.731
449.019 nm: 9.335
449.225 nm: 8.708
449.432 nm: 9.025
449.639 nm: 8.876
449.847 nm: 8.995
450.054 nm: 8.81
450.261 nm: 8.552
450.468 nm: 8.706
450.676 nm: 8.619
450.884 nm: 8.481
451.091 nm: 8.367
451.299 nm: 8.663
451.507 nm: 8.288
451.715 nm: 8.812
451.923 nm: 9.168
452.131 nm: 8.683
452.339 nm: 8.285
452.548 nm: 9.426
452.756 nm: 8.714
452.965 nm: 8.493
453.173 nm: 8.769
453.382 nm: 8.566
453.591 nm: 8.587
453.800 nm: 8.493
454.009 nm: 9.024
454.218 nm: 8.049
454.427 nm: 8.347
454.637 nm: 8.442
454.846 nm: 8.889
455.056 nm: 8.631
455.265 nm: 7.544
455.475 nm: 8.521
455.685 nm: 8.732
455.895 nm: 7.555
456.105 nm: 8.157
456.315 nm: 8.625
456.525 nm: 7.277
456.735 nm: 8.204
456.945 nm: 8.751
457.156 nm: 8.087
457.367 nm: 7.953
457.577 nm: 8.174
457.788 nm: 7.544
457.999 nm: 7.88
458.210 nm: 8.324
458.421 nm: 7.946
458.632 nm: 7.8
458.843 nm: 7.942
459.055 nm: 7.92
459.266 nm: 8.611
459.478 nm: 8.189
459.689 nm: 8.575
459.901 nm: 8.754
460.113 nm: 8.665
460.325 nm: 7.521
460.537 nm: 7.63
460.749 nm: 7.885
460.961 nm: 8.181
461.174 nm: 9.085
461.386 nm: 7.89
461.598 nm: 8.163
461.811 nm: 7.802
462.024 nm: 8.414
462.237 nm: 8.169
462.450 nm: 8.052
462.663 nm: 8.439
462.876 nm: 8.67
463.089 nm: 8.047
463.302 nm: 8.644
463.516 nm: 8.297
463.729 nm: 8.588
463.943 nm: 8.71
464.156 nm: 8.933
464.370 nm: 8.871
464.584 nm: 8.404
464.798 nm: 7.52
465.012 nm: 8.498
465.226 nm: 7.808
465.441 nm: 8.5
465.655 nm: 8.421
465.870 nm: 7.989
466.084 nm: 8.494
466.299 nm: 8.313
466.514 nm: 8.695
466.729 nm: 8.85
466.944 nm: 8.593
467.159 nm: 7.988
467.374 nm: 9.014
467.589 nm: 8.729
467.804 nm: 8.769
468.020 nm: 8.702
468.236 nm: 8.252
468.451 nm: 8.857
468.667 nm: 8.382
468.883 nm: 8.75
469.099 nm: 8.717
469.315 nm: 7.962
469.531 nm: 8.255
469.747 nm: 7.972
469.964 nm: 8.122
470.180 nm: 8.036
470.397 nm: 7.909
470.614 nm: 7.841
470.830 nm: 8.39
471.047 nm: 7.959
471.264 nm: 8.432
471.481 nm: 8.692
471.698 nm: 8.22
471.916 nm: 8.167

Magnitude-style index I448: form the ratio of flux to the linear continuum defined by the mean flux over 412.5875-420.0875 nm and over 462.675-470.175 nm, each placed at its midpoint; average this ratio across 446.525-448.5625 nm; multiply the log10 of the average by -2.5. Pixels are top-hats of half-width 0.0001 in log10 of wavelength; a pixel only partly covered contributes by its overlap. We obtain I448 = 0.24 mag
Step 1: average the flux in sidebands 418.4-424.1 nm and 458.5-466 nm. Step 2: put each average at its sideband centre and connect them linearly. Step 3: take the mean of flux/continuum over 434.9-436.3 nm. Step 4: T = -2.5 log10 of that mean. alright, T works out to 0.32 mag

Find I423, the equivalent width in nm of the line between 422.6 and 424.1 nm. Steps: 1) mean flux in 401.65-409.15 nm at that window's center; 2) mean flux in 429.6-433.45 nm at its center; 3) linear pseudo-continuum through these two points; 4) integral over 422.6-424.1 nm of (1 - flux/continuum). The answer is -0.29 nm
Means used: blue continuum 9.97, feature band 12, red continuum 10.1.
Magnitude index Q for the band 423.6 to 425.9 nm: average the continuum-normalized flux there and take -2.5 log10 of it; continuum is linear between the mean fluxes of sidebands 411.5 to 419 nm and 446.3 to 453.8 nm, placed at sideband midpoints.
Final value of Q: 0.21 mag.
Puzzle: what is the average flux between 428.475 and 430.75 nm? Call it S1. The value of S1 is 10.2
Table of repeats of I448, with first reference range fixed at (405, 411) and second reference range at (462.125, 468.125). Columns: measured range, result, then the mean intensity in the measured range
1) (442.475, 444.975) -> -0.07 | 9.77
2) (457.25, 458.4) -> 0.09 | 7.97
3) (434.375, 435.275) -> 0.06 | 8.93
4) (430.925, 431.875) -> -0.06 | 10.1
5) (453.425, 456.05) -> 0.05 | 8.4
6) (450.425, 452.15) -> 0.03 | 8.64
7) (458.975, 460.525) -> 0.04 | 8.29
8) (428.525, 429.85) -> -0.04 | 10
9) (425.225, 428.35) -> -0.07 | 10.3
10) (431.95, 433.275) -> -0.05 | 10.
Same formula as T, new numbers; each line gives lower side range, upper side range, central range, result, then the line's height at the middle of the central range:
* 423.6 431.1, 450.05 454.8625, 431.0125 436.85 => 0.04 mag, 10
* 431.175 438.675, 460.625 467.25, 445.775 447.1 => 0.00 mag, 9.09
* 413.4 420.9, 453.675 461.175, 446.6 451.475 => 0.12 mag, 9.93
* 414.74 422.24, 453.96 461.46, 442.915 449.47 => 0.15 mag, 10.7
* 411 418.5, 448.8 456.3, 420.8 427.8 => 0.11 mag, 13.1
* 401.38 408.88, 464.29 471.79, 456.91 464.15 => 0.04 mag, 8.55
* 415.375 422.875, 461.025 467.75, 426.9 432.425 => 0.40 mag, 14.6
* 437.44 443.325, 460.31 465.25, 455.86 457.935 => 0.09 mag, 8.71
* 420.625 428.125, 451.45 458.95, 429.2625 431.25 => 0.10 mag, 11.3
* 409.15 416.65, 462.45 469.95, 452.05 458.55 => 0.13 mag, 9.39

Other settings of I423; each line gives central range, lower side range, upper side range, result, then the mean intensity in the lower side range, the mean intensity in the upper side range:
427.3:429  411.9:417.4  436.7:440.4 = 0.23 nm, 14.5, 9.87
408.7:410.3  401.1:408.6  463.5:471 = -0.15 nm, 9.9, 8.4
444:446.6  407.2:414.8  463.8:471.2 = 0.08 nm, 11.7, 8.39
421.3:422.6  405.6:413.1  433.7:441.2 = -0.50 nm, 10.9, 9.67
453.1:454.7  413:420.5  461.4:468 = 0.26 nm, 16.2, 8.41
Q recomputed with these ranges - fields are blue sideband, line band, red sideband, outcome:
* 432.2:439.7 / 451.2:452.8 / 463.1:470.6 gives 0.030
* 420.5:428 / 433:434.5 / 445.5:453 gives 0.162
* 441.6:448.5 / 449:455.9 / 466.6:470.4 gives 0.064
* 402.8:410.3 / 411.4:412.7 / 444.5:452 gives -0.232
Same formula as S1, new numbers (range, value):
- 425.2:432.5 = 10.2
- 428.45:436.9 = 9.8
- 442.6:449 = 9.35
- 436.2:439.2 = 9.71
